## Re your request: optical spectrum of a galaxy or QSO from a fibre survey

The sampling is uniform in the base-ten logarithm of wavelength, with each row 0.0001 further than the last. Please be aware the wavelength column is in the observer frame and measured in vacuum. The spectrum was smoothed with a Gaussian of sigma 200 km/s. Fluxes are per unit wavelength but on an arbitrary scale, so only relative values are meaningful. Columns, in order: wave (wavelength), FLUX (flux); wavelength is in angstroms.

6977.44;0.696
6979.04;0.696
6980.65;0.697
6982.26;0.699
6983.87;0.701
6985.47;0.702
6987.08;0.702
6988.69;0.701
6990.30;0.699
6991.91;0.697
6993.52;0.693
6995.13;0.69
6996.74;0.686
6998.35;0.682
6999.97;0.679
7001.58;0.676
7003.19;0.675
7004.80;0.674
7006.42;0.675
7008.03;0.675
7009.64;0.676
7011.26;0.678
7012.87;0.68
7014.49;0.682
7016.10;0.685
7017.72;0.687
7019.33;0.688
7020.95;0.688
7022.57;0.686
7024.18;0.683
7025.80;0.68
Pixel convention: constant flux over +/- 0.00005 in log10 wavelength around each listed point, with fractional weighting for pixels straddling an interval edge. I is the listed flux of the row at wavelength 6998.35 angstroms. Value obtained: 0.682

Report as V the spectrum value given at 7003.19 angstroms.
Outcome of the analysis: 0.675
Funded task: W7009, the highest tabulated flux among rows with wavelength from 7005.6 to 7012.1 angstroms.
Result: 0.678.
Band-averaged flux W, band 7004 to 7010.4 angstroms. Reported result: 0.675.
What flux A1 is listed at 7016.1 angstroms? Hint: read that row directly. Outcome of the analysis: 0.685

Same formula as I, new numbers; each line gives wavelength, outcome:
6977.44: 0.696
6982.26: 0.699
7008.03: 0.675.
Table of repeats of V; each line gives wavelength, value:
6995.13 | 0.69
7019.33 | 0.688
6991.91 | 0.697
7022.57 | 0.686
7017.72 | 0.687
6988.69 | 0.701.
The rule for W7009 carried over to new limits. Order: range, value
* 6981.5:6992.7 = 0.702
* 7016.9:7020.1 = 0.688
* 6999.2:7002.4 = 0.679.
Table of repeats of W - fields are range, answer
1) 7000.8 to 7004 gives 0.677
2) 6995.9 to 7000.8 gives 0.682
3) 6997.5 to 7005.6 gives 0.677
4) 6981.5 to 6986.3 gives 0.701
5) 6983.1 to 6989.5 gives 0.702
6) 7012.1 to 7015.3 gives 0.681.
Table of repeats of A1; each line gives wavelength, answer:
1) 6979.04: 0.696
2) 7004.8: 0.674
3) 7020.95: 0.688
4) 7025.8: 0.68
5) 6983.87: 0.701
